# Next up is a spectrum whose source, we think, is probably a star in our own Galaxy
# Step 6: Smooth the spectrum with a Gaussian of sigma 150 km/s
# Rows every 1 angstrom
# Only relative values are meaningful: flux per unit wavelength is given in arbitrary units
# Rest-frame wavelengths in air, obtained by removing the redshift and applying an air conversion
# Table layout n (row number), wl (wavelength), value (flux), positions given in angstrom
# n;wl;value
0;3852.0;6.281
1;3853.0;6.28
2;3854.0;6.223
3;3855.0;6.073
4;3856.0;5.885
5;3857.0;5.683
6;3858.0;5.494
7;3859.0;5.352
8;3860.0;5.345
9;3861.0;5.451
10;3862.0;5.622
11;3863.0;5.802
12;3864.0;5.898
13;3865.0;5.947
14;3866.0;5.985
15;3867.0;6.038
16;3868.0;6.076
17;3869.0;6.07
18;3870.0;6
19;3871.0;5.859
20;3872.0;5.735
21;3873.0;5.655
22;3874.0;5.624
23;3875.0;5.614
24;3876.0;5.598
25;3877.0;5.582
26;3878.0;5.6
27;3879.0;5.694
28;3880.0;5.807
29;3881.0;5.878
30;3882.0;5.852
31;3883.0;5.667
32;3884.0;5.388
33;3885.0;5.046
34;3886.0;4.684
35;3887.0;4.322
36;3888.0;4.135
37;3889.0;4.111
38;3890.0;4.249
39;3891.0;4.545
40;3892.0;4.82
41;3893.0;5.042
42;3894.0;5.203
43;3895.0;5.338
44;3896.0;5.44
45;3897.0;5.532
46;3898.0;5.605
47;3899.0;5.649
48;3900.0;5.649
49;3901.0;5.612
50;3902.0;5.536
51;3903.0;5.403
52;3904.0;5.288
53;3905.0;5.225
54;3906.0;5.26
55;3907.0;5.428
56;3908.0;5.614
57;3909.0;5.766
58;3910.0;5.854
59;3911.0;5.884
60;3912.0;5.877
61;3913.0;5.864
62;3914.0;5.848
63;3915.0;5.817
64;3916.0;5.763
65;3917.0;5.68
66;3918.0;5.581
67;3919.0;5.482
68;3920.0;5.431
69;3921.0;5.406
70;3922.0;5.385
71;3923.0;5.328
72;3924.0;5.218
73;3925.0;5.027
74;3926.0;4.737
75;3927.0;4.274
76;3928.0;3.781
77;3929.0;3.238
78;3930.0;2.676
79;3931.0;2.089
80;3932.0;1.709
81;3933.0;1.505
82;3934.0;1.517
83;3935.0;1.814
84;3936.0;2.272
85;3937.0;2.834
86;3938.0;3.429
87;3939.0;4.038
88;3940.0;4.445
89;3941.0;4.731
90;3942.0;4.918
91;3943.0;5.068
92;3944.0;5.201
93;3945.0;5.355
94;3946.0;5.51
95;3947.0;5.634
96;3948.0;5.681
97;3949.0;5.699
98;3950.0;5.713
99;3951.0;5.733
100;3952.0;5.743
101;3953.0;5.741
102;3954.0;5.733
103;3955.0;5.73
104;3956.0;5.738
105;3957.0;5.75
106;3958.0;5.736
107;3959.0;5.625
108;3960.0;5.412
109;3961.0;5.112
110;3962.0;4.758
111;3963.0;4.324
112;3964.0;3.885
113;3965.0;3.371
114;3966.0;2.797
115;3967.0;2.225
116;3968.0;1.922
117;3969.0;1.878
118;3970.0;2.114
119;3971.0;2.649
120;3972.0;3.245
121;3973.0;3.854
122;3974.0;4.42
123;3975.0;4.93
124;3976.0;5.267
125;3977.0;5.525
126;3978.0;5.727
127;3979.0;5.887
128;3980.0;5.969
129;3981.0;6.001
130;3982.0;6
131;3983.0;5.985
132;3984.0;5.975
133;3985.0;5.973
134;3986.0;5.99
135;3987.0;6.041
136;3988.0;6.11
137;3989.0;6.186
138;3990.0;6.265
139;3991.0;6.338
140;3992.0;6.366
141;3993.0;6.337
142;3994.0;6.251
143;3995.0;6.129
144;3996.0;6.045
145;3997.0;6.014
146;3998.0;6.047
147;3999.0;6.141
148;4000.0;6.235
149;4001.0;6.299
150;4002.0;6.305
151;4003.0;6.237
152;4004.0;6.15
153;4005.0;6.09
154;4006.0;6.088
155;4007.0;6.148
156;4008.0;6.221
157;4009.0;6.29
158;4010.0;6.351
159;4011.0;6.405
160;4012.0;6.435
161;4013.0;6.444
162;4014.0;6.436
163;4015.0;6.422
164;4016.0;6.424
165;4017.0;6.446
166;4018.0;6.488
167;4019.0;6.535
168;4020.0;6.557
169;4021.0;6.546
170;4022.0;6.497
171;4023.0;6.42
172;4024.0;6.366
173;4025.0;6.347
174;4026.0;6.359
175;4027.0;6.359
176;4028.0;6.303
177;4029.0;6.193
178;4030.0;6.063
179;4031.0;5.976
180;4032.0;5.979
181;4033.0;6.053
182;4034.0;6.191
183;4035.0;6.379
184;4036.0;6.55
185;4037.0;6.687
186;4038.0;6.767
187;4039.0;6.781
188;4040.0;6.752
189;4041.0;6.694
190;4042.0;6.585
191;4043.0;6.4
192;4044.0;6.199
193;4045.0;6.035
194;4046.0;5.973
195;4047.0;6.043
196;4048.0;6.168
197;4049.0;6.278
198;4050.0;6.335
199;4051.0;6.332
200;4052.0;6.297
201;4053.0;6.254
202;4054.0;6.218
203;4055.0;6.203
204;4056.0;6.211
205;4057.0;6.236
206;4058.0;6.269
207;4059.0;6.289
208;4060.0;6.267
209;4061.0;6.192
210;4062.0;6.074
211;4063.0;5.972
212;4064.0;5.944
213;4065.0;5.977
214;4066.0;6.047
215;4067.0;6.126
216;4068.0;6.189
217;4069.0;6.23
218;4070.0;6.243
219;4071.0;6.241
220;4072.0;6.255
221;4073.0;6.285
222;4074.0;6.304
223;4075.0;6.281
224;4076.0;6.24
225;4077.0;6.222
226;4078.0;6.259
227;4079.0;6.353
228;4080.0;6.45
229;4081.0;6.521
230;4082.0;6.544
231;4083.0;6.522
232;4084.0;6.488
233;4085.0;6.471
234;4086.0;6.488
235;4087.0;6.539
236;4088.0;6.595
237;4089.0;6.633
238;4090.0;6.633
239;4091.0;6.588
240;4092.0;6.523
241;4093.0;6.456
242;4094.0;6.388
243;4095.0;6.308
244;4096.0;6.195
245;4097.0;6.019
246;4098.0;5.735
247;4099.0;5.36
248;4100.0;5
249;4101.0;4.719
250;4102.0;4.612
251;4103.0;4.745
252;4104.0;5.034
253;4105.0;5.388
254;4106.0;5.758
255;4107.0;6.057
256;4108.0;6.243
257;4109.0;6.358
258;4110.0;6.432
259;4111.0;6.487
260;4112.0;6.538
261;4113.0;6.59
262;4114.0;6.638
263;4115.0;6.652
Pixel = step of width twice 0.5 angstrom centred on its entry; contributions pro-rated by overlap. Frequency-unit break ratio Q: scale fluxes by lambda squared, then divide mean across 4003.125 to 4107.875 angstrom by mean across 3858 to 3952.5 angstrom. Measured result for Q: 1.3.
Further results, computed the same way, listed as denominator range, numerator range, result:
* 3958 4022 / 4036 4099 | 1.19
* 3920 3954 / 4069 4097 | 1.59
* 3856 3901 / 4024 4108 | 1.25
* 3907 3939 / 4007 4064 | 1.52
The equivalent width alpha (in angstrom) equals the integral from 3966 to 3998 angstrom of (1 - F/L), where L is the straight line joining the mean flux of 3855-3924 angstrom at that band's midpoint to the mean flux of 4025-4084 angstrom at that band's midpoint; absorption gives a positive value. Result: 4.42 angstrom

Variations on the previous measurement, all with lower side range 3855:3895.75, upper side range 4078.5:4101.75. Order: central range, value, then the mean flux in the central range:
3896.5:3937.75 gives 6.5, 4.71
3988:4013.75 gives -1.4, 6.23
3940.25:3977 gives 7.0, 4.66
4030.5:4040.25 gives -0.6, 6.4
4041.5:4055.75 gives -0.4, 6.24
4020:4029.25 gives -0.6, 6.39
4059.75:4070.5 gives 0.0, 6.11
